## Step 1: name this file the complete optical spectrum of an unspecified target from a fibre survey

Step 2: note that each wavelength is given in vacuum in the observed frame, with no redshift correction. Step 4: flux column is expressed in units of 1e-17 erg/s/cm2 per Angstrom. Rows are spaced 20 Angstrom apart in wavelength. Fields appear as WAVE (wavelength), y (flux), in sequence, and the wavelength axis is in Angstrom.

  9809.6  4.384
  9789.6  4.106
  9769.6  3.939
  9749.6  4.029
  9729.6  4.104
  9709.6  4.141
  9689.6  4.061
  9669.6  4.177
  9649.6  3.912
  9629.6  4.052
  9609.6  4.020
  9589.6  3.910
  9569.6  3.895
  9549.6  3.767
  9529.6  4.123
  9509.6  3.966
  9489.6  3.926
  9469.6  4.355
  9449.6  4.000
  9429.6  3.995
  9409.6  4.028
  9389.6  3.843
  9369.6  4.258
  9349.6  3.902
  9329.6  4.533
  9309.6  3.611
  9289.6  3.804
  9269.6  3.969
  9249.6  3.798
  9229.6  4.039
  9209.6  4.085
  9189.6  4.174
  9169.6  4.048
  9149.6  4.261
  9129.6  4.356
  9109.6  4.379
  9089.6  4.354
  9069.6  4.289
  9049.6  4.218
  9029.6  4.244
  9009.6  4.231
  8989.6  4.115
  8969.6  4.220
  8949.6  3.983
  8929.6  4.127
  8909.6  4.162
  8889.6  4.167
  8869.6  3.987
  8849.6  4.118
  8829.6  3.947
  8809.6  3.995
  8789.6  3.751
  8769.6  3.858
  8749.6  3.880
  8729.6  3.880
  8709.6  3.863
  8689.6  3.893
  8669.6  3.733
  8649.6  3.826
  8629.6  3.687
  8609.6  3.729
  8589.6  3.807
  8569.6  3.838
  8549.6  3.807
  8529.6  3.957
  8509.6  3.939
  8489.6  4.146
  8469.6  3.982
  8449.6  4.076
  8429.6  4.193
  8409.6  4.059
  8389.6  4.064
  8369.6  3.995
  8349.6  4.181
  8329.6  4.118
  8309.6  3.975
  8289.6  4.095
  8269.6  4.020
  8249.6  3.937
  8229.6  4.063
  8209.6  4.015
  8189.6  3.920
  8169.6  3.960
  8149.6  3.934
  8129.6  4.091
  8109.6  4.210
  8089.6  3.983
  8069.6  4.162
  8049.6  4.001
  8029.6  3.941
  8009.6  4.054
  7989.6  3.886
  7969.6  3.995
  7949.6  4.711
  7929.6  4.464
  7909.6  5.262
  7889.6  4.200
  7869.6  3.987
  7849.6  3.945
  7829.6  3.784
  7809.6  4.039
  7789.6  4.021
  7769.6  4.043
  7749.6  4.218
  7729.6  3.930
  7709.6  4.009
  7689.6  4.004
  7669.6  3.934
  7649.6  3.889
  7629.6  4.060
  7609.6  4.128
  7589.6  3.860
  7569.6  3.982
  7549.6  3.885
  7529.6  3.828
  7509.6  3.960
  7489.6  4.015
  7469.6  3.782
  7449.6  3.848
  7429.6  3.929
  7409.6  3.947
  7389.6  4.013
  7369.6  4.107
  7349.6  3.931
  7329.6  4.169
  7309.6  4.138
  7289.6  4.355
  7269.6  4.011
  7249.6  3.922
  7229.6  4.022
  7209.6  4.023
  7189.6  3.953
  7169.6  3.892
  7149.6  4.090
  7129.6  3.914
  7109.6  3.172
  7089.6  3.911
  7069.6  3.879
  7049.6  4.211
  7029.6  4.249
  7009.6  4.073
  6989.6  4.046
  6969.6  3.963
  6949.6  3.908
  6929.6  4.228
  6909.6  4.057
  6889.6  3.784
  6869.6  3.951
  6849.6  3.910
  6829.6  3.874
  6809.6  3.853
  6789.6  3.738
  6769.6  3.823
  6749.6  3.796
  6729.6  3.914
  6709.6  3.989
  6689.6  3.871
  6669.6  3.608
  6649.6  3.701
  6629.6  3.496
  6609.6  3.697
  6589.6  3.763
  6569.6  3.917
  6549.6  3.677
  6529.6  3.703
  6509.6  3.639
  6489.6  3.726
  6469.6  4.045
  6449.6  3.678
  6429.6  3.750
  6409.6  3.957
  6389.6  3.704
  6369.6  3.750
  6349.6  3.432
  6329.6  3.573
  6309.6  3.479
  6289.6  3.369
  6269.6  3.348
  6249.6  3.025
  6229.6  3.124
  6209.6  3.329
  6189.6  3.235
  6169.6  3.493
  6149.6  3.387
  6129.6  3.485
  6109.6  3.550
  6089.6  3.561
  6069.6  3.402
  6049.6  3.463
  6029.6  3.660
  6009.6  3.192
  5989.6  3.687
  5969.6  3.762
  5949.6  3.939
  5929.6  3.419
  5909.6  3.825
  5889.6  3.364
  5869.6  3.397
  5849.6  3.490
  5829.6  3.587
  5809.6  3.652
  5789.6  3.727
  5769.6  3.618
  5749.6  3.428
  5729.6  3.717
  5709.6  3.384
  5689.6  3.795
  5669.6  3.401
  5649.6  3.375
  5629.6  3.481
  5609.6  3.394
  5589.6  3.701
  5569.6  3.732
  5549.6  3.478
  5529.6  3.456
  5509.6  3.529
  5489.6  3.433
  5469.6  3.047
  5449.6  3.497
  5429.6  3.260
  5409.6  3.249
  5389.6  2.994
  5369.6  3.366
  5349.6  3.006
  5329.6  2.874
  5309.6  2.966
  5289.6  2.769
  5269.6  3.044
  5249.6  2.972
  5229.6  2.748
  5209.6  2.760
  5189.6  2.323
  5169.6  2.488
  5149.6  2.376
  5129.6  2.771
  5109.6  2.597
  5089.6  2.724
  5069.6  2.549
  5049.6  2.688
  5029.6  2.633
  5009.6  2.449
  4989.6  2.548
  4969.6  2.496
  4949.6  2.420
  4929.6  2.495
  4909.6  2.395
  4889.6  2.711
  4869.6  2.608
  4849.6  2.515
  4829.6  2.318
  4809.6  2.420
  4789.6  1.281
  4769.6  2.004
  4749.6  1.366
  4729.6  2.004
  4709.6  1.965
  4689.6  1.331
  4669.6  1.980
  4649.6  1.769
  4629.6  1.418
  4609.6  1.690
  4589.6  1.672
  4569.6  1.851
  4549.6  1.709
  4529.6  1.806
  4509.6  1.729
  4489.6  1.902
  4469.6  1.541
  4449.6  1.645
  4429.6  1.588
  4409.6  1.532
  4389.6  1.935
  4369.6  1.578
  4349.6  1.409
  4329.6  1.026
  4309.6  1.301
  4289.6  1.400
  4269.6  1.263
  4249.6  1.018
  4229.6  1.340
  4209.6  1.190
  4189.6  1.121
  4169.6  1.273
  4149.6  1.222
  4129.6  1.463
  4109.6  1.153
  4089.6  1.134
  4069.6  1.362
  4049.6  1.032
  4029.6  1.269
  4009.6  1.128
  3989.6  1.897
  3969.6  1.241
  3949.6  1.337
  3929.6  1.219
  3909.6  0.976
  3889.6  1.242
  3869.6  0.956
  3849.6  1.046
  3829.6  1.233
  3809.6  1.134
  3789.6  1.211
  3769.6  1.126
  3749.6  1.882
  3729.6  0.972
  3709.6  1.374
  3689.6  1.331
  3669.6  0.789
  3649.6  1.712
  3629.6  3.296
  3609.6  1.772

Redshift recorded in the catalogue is 0.21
